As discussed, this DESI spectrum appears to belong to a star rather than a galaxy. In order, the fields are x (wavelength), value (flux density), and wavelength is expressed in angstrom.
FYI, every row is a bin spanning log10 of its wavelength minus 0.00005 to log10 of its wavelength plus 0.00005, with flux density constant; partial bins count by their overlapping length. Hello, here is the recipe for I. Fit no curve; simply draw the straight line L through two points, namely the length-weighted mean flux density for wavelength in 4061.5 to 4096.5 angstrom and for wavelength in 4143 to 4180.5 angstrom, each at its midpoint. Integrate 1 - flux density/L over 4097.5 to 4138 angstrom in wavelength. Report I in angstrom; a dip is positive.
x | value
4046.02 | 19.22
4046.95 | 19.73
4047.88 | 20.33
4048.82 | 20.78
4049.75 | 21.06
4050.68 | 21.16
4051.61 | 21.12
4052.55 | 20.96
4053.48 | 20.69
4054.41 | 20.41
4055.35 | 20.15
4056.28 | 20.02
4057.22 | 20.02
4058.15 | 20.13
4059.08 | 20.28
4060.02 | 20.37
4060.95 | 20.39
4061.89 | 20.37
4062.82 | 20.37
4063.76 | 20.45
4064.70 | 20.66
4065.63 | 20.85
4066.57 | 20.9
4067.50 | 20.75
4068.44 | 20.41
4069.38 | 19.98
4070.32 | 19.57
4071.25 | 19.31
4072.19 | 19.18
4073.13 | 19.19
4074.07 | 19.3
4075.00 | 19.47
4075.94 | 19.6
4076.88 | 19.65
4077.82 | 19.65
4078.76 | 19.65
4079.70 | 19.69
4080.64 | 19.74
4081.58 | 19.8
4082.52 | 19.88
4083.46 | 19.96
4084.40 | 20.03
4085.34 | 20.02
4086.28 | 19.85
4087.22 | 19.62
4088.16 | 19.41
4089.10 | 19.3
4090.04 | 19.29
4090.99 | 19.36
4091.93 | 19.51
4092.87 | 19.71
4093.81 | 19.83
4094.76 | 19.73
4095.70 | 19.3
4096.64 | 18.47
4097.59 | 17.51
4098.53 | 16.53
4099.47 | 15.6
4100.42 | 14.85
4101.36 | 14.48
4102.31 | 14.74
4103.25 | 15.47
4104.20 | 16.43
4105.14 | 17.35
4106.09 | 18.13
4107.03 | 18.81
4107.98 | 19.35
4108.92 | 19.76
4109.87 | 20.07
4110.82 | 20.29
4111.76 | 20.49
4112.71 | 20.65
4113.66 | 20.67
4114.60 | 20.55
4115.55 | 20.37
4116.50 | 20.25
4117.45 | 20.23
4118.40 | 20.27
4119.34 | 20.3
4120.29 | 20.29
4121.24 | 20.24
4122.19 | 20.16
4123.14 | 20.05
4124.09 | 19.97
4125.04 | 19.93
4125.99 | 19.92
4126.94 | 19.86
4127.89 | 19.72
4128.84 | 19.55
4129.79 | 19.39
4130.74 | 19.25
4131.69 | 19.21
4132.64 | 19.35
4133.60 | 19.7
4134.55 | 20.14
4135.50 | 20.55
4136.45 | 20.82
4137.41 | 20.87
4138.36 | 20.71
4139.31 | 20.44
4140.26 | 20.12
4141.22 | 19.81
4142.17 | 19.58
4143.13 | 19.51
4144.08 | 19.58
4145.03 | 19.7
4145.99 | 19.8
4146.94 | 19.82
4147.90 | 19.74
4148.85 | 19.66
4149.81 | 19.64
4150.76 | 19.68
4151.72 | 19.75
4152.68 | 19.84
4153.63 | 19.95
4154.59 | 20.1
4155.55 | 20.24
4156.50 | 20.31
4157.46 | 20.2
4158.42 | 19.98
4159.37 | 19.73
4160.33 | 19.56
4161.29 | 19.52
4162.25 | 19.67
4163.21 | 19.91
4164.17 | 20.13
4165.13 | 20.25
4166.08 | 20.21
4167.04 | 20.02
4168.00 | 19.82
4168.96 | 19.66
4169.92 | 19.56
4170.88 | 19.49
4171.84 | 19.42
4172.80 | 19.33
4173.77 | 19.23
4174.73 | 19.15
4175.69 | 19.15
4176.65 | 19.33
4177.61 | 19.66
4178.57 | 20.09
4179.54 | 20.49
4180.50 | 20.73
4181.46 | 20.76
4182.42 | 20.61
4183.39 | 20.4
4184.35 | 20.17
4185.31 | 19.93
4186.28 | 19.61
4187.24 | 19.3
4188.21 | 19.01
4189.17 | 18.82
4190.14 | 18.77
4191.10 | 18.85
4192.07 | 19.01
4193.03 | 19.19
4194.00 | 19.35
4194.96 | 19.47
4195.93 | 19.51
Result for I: 1.3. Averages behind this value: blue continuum 19.8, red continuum 19.8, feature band 19.1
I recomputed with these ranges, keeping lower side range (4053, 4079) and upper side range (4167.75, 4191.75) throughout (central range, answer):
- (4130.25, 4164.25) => -0.2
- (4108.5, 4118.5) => -0.2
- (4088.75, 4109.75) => 2.1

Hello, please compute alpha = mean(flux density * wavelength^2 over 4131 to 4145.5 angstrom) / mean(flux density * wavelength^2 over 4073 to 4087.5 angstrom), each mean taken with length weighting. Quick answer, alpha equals 1.04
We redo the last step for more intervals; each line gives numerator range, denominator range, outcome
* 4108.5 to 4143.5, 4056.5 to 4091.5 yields 1.03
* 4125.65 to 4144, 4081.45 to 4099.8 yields 1.06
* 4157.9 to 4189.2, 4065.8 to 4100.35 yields 1.07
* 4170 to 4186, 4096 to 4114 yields 1.15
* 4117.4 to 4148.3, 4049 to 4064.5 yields 1.01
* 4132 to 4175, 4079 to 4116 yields 1.08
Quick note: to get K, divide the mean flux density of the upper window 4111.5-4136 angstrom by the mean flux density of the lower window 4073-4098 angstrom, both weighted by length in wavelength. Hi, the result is 1.0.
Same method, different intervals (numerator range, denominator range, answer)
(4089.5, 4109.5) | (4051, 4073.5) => 0.88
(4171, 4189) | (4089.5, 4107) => 1.12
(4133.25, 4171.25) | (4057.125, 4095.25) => 1.00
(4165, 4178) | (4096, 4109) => 1.16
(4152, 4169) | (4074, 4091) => 1.02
